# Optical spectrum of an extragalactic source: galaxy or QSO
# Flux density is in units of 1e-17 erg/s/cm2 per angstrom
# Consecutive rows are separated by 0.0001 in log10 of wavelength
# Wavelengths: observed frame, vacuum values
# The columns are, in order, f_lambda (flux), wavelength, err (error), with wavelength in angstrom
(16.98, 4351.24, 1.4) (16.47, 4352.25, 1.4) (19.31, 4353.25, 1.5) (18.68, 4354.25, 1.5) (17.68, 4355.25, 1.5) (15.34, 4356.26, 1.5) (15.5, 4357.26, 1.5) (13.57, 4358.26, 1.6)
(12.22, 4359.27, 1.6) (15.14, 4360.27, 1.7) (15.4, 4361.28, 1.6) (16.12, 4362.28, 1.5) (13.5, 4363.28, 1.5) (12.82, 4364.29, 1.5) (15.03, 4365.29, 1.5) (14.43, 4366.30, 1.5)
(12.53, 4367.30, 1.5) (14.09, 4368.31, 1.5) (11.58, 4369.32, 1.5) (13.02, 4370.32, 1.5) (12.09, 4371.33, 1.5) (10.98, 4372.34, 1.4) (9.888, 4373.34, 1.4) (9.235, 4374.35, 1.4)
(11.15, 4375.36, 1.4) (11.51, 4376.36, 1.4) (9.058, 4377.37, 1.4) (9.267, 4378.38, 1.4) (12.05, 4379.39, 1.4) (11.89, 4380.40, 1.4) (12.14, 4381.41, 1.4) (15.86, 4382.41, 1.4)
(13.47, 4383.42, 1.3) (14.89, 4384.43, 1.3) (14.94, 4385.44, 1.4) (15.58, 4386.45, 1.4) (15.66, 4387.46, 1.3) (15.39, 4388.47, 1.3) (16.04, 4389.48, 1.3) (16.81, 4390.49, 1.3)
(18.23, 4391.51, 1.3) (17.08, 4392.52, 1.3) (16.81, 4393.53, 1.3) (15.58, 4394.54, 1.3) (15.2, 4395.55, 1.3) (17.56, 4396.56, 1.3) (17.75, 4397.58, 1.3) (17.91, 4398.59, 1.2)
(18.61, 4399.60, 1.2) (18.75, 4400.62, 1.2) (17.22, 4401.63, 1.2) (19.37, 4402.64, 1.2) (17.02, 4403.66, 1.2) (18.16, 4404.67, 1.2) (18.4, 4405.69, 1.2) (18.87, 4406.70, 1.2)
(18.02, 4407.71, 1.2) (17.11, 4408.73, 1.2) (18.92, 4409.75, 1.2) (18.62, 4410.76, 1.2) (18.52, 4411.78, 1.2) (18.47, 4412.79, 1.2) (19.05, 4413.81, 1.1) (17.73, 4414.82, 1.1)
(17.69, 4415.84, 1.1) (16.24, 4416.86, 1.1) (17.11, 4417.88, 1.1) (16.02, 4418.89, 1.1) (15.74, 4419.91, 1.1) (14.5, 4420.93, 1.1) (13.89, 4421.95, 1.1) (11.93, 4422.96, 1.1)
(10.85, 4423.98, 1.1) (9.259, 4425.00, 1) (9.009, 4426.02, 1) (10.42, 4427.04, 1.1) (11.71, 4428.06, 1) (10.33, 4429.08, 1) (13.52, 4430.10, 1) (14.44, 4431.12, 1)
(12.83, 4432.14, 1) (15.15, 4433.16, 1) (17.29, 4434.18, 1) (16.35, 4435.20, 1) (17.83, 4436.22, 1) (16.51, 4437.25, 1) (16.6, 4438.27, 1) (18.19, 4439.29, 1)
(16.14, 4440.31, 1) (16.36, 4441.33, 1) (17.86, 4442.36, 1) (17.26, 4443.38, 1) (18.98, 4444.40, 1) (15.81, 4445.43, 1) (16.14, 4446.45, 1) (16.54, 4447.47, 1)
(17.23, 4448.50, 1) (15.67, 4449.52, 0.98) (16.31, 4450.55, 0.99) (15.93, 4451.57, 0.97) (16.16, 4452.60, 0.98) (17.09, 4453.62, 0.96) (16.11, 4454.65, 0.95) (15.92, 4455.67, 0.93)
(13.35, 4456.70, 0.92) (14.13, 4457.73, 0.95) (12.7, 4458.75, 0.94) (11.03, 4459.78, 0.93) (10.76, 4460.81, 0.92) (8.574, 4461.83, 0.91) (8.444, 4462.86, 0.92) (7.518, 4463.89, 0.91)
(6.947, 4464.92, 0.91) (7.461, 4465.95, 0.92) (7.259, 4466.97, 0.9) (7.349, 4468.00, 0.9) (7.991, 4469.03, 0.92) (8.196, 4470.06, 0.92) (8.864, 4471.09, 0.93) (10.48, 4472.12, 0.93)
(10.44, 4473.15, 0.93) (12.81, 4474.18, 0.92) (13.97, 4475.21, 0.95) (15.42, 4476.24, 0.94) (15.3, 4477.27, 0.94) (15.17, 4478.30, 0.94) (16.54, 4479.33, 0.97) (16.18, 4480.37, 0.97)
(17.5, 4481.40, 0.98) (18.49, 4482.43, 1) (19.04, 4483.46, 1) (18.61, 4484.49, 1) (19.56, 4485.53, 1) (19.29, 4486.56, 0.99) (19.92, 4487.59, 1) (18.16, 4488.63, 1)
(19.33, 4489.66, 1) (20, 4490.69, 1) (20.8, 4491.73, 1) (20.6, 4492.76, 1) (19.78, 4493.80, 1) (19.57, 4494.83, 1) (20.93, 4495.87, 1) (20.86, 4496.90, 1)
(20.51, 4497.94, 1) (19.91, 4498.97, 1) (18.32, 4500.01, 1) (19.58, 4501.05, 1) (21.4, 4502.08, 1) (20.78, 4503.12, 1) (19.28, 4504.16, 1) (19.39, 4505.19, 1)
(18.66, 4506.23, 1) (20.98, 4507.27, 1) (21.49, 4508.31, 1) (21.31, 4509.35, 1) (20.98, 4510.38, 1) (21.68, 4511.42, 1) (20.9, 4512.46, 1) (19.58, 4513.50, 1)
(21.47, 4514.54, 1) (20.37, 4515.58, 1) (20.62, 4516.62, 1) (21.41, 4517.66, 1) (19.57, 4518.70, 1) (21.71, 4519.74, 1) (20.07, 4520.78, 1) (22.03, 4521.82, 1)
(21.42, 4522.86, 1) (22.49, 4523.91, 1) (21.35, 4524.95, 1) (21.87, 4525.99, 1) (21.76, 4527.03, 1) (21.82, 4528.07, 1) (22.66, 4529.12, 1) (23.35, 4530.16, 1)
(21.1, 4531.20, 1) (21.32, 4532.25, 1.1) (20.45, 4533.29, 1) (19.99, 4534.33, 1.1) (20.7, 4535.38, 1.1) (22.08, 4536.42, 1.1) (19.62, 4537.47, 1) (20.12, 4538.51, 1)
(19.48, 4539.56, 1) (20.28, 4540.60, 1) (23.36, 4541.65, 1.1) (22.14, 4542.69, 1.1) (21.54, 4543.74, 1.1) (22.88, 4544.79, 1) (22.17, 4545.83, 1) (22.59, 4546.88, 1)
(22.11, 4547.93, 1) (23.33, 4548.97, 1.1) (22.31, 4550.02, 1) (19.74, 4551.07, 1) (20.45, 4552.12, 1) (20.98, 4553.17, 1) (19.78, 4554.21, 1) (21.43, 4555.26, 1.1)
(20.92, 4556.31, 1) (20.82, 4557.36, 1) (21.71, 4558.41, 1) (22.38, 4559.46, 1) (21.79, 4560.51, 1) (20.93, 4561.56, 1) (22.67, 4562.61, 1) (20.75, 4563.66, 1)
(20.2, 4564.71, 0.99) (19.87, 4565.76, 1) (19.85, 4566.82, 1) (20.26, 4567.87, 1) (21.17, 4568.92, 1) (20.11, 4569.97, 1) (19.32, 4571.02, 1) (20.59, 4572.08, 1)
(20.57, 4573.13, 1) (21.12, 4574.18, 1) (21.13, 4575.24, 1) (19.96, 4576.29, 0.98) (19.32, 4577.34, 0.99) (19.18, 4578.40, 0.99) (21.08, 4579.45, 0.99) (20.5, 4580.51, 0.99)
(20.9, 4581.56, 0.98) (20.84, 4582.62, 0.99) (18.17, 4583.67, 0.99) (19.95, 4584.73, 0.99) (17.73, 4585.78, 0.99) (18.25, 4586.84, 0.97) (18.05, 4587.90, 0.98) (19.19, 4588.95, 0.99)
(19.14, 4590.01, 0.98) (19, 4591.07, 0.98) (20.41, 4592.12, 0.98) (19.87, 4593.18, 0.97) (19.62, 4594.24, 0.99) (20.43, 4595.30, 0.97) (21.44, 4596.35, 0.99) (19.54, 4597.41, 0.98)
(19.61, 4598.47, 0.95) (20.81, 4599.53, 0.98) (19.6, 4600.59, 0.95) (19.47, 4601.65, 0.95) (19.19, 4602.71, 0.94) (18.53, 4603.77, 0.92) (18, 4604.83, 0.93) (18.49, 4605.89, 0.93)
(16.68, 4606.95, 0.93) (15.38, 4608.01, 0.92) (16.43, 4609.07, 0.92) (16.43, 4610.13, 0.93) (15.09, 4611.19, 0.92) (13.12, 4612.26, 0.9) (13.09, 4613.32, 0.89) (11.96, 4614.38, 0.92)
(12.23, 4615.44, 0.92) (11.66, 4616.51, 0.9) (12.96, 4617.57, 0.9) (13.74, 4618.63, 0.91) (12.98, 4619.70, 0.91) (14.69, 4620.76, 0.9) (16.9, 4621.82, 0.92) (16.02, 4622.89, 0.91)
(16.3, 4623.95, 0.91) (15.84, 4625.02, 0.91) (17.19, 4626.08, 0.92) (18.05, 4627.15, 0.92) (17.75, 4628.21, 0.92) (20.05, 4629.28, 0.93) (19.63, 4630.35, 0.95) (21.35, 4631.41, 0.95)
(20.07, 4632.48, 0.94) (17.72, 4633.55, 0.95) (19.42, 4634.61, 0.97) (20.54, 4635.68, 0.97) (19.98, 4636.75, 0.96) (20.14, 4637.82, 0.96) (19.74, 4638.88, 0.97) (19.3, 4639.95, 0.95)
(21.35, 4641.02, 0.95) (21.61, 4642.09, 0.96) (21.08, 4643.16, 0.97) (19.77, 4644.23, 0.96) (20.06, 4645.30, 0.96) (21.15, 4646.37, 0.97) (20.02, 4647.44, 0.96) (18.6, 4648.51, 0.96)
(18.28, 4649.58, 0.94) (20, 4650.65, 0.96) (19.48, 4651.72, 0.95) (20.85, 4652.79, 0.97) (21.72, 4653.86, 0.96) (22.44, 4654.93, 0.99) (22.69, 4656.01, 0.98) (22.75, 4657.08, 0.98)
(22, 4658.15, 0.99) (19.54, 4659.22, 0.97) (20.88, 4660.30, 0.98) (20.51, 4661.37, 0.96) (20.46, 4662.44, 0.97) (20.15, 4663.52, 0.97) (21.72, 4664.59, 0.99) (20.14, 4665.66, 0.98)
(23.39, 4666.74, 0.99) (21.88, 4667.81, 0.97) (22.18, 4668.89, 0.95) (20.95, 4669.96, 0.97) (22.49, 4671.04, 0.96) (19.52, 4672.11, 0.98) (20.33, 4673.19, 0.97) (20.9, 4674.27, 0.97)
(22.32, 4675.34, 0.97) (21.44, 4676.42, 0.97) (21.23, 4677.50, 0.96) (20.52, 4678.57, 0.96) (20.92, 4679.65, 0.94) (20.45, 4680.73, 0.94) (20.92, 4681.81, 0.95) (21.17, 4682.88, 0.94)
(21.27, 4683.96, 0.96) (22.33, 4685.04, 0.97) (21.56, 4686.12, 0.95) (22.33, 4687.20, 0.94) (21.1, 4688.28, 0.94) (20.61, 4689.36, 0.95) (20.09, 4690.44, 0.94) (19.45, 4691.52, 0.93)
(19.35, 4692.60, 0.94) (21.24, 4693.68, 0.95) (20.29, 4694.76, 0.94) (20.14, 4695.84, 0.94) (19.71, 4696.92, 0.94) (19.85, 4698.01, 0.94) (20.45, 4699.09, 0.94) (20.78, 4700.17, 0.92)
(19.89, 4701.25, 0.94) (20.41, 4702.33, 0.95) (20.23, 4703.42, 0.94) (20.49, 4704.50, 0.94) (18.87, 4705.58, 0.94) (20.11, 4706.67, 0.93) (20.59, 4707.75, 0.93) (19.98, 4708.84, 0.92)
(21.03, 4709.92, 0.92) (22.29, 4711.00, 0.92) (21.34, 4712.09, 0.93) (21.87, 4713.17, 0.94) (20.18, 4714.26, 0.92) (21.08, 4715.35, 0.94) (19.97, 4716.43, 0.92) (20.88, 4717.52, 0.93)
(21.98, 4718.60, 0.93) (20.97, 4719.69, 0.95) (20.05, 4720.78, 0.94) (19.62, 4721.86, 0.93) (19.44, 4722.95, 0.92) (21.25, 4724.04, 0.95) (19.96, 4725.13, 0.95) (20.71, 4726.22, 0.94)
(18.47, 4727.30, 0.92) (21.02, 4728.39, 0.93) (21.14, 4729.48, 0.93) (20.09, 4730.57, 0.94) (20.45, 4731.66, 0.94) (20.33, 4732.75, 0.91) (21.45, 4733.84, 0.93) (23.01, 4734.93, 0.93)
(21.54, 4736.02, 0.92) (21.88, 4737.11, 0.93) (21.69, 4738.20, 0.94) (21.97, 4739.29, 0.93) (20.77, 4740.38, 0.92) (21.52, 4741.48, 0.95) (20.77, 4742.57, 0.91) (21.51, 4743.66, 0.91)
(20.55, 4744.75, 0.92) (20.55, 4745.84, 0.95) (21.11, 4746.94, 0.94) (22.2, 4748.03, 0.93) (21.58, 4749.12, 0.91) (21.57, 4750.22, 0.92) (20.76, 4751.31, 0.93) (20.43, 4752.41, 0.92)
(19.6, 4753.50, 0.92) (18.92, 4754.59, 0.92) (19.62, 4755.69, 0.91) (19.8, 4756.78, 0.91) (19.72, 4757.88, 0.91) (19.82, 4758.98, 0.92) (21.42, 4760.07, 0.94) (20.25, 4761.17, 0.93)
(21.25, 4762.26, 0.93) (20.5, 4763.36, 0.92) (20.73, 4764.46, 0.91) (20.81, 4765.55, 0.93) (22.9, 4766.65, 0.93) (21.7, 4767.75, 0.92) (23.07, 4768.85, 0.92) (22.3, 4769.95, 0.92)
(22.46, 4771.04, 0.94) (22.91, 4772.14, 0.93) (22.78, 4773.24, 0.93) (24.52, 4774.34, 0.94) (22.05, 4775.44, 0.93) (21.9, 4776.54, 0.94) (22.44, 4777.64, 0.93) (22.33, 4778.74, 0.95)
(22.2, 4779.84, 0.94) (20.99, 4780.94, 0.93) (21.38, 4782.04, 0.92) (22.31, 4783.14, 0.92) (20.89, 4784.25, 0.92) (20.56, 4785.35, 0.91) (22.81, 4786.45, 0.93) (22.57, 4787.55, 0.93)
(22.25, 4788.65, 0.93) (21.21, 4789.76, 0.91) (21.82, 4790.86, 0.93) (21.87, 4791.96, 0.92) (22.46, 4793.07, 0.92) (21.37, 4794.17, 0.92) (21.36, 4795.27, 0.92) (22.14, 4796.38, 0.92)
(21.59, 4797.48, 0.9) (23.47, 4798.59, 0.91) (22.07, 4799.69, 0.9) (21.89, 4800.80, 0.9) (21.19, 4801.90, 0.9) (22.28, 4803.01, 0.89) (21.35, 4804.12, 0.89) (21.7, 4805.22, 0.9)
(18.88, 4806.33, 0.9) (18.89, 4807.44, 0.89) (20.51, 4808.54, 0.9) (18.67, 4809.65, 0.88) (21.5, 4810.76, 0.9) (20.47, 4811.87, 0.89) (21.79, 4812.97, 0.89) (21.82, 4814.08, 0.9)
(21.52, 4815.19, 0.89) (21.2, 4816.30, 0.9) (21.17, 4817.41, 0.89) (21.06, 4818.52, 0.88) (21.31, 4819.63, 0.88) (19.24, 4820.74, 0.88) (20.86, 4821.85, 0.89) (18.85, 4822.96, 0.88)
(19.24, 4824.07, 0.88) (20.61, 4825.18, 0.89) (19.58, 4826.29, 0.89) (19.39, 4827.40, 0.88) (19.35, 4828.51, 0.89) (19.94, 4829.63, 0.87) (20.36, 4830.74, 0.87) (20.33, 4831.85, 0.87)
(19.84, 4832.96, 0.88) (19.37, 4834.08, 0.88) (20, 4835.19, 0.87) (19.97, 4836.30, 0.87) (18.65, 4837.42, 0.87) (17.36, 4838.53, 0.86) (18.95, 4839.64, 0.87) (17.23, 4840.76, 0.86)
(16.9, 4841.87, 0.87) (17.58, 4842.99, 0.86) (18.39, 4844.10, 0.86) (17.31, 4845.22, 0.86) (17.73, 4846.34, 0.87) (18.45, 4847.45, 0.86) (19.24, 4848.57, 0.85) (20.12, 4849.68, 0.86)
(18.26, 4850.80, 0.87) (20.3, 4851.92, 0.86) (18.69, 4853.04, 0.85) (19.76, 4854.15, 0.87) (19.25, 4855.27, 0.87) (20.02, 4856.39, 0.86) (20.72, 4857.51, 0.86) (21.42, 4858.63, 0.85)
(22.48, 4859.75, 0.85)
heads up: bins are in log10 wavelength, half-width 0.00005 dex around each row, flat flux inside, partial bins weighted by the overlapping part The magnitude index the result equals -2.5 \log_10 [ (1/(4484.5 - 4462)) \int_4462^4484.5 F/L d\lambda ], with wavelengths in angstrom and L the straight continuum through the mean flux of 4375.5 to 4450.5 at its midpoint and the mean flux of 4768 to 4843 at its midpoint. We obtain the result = 0.34 mag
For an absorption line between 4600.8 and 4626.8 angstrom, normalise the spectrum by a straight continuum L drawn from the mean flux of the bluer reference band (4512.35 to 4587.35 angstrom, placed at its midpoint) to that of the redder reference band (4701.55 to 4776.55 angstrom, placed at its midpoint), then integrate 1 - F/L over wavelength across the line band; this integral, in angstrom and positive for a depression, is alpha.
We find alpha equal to 6.7 angstrom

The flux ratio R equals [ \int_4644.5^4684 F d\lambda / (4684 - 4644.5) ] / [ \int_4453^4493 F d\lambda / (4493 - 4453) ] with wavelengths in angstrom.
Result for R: 1.50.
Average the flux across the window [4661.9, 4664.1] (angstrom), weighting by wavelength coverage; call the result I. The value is 20.3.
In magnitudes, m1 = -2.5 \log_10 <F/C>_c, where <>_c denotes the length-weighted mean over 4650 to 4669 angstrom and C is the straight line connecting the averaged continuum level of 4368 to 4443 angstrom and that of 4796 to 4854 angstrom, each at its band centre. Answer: -0.18 mag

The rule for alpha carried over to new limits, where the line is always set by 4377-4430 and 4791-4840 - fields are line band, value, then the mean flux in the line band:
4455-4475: 7.6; 10.1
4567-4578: -1.7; 20.3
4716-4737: -1.3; 20.7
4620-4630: 0.7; 16.9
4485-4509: -4.8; 20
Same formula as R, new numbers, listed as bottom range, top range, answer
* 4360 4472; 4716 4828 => 1.46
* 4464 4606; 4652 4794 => 1.09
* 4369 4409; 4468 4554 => 1.30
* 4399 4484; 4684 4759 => 1.40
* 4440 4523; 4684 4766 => 1.23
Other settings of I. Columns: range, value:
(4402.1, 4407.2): 18.4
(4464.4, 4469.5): 7.4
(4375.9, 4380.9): 10.7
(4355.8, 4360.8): 14.3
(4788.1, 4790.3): 21.7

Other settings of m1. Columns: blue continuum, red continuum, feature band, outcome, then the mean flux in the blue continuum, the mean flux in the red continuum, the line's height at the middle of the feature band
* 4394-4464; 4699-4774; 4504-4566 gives -0.21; 15.6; 20.9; 17.4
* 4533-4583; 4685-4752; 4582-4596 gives 0.09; 20.9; 20.8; 20.9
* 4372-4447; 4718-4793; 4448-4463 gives 0.15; 15.4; 21.3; 16.2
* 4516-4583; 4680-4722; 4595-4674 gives 0.11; 21.1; 20.7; 20.8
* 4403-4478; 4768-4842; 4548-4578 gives -0.25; 14.3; 21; 16.6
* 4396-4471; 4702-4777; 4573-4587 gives -0.12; 14.8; 21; 17.8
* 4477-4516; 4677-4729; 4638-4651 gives 0.01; 19.6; 20.6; 20.3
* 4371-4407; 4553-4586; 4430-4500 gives 0.13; 15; 20.5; 17.3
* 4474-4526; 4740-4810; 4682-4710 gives 0.02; 19.6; 21.4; 20.9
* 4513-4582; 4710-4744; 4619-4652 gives 0.12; 21.1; 20.9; 21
